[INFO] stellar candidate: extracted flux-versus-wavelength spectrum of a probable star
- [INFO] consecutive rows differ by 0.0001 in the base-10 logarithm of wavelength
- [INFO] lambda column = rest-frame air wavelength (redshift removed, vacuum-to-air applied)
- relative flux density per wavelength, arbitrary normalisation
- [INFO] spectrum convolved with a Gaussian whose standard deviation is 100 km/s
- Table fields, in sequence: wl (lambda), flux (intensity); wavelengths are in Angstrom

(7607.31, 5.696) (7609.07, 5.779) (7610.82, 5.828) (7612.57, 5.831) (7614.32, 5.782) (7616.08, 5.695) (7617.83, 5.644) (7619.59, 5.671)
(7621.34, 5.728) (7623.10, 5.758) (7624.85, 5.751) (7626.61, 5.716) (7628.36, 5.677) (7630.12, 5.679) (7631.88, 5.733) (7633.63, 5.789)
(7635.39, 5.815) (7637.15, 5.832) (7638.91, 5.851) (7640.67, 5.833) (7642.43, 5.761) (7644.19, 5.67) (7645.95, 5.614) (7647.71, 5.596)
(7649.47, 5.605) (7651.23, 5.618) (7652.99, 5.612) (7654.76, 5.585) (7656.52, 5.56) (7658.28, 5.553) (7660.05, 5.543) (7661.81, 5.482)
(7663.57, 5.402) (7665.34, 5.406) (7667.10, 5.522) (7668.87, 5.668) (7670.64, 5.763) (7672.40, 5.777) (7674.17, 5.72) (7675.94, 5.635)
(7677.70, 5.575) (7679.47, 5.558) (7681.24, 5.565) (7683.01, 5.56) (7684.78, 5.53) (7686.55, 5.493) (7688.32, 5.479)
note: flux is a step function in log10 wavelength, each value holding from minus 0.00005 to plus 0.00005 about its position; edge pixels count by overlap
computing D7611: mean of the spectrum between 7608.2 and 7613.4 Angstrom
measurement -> 5.82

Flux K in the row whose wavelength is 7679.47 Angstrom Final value 5.558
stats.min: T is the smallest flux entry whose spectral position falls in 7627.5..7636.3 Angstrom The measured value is 5.677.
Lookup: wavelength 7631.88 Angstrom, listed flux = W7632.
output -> 5.733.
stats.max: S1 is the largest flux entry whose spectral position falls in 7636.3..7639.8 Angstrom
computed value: 5.851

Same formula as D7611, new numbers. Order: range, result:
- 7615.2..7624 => 5.7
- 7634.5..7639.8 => 5.83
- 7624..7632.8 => 5.71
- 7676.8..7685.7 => 5.56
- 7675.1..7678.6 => 5.61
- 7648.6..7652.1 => 5.61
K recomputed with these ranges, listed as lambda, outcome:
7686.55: 5.493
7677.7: 5.575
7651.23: 5.618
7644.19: 5.67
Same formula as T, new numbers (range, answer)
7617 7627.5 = 5.644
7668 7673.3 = 5.668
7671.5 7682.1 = 5.558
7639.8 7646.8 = 5.614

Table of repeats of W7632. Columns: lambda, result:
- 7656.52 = 5.56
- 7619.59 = 5.671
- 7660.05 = 5.543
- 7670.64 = 5.763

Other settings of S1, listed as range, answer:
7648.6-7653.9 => 5.618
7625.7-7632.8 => 5.733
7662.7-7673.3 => 5.777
